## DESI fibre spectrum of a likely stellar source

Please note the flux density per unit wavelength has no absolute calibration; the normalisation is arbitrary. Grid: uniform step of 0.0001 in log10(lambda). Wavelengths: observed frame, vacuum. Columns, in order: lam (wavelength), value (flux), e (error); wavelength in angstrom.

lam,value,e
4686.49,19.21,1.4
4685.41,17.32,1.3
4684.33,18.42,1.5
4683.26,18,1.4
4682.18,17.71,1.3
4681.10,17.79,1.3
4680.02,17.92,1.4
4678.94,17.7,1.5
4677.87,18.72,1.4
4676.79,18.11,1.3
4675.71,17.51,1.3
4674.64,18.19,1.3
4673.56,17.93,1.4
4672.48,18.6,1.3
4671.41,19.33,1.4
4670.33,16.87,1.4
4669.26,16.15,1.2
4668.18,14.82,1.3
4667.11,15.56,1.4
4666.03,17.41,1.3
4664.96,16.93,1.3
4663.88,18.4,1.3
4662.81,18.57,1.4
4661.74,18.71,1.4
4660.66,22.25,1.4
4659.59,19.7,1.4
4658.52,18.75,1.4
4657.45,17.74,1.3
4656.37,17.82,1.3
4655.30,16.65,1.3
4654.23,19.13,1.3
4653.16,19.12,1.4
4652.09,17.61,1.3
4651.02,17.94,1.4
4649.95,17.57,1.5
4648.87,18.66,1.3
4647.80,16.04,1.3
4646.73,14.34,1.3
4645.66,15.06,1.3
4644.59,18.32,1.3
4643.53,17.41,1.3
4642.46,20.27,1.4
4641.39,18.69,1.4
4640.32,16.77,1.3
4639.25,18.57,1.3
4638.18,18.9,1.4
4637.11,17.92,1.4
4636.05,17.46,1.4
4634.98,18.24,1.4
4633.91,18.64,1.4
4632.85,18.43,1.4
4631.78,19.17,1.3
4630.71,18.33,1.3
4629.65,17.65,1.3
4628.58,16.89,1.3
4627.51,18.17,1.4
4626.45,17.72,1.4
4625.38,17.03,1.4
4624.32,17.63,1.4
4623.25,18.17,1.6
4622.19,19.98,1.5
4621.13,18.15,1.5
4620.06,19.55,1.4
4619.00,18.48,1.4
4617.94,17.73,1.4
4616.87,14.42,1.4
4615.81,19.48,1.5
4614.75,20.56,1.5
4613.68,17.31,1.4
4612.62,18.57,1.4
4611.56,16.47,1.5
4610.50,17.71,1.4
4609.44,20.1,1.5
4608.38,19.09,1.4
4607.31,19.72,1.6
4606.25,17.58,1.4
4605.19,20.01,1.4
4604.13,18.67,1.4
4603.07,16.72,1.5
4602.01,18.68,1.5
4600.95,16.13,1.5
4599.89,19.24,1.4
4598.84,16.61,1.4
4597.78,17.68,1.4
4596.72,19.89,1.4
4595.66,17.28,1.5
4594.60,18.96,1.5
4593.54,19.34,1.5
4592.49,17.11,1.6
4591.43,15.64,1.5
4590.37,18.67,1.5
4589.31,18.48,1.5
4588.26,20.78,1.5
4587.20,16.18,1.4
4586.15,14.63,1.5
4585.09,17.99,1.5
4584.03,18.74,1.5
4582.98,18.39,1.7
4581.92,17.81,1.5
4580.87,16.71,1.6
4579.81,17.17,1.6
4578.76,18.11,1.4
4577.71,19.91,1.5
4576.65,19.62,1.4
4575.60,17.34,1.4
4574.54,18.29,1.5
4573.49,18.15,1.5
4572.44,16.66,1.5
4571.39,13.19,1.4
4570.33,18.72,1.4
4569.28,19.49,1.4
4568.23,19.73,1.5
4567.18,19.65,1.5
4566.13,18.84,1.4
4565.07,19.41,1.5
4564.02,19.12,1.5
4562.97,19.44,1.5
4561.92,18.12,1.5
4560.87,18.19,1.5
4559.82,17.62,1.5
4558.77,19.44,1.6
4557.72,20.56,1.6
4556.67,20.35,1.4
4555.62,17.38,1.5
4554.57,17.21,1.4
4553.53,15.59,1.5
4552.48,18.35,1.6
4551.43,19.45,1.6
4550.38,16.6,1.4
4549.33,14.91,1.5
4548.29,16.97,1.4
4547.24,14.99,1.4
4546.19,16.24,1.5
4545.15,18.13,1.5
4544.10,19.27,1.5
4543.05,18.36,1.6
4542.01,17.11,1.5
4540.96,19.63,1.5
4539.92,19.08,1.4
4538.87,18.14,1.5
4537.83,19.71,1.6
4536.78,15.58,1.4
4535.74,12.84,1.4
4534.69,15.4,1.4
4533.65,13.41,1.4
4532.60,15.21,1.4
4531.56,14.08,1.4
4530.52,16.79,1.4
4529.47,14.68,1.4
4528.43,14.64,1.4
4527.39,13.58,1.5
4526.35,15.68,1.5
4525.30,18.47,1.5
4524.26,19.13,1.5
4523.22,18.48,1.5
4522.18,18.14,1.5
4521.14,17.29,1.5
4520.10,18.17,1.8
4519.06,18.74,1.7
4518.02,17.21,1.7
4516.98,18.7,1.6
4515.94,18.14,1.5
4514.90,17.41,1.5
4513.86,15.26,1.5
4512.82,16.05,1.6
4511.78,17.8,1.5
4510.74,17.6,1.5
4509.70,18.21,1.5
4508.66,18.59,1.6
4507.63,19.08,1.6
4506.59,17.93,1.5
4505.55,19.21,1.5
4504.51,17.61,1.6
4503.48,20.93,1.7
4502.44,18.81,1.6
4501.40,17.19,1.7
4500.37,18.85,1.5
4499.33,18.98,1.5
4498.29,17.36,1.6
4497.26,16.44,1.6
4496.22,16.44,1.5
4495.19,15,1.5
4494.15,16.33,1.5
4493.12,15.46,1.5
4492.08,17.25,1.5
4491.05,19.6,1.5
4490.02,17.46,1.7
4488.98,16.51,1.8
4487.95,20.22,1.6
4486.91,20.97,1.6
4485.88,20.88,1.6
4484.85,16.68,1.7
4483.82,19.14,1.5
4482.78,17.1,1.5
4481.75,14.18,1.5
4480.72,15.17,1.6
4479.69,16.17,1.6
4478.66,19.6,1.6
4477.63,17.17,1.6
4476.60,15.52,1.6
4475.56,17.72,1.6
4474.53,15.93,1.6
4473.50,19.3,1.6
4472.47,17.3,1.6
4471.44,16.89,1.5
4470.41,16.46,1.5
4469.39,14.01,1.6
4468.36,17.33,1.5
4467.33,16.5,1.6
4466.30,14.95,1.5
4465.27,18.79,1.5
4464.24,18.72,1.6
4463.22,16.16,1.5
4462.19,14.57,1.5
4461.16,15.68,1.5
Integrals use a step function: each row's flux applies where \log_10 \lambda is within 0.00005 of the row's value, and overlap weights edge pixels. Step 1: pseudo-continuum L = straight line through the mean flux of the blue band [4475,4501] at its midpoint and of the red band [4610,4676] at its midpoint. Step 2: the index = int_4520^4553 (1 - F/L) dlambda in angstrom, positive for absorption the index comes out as 1.5 angstrom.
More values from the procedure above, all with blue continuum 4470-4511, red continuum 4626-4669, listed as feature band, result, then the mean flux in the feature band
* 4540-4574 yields -0.5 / 18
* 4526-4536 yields 1.7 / 14.7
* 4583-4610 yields -0.5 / 18.2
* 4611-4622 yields -0.2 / 18.1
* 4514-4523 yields -0.1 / 17.9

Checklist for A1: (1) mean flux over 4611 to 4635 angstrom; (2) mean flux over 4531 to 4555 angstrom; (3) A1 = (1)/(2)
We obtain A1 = 1.08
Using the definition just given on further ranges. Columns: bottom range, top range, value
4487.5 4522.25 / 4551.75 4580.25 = 1.03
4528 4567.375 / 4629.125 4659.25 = 1.03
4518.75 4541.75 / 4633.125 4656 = 1.07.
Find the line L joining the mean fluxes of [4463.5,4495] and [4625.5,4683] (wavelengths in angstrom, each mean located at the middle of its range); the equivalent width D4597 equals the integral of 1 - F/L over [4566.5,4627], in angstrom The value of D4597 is -1.4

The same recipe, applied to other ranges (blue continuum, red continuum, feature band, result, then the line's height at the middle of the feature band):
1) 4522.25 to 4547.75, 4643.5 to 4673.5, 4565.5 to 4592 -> -1.5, 17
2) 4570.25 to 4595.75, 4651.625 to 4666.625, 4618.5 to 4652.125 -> 0.6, 18.2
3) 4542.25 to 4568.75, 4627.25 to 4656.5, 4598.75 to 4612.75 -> -0.2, 18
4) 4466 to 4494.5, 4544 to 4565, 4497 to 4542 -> 0.7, 17.6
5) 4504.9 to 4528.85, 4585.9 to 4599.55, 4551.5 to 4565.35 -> -0.6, 17.7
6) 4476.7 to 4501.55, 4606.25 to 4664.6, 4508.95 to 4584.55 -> 0.9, 17.8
